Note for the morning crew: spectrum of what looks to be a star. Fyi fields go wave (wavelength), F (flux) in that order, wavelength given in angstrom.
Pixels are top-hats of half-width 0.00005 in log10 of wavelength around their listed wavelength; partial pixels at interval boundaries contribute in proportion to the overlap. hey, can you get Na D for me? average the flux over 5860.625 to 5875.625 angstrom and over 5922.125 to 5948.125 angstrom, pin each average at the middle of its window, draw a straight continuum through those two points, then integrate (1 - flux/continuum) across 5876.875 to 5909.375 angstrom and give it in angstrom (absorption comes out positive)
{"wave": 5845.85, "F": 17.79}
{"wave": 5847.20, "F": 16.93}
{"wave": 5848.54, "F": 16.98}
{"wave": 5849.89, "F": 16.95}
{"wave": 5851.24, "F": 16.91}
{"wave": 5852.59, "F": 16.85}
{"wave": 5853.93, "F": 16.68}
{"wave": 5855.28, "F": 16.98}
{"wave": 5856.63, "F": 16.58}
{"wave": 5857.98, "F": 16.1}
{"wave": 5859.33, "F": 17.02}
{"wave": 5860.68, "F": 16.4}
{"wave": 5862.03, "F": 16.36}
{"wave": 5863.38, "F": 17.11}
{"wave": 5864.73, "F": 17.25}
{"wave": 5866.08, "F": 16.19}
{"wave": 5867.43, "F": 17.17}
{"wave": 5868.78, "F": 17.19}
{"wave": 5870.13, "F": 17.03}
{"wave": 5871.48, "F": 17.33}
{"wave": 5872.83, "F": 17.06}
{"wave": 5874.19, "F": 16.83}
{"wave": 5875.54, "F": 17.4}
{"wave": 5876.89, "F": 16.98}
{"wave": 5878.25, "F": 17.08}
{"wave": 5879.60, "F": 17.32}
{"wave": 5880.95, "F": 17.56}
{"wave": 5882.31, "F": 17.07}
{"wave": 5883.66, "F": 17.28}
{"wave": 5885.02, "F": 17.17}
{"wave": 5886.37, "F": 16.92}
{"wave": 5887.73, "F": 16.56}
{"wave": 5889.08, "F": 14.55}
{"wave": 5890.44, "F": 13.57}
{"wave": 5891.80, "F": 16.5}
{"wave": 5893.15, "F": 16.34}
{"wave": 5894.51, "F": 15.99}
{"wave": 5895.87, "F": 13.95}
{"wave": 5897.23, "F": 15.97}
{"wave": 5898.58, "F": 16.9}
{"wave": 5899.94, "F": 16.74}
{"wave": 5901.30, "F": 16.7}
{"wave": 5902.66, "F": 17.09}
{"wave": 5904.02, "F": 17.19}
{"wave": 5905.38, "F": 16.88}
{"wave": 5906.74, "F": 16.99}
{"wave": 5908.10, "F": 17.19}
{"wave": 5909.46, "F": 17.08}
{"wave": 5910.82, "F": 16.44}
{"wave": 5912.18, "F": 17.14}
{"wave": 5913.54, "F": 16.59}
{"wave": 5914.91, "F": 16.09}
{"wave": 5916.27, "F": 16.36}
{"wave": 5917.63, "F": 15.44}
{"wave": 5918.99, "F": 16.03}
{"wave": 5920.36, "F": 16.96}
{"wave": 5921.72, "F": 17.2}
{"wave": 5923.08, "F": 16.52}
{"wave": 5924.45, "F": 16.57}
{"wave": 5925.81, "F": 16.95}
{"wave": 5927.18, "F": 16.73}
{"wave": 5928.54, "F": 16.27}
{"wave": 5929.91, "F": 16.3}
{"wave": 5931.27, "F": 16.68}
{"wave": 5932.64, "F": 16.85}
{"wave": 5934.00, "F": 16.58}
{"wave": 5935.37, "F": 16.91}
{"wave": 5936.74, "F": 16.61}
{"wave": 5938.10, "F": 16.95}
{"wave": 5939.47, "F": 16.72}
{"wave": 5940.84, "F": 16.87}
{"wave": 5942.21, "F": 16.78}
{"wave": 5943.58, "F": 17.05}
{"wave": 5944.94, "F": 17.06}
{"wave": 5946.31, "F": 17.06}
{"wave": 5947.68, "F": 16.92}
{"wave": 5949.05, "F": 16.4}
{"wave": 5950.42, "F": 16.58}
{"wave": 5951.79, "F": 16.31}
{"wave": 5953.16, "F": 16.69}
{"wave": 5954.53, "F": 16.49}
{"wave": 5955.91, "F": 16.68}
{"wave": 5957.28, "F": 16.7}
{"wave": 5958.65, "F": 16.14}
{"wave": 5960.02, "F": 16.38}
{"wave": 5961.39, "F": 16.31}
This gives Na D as 0.7 angstrom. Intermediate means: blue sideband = 17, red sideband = 16.8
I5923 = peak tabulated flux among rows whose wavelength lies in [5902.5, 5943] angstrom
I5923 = 17.2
